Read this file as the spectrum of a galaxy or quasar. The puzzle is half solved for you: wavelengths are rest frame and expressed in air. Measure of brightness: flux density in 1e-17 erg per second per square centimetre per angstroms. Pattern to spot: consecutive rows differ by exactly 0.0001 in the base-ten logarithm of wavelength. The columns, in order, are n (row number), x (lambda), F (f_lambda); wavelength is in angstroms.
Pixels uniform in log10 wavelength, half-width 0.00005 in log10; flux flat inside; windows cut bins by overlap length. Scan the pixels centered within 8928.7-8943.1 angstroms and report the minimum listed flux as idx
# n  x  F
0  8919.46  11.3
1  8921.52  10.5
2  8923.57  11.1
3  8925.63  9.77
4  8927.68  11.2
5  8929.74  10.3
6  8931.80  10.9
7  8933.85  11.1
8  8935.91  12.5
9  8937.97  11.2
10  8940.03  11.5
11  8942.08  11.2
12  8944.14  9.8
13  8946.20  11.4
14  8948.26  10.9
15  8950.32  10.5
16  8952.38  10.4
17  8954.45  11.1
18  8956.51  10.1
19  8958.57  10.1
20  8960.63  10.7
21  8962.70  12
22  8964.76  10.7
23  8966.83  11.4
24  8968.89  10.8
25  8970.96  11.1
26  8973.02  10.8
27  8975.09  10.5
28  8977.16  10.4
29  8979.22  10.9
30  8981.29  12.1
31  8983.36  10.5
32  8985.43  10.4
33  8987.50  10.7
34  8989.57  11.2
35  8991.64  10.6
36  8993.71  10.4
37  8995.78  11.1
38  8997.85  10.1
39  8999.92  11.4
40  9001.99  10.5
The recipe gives 10.3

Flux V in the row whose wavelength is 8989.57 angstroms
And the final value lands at 11.2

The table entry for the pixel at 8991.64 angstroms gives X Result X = 10.6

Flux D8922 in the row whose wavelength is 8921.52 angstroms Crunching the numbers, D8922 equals 10.5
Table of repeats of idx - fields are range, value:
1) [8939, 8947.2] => 9.8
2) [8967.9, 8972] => 10.8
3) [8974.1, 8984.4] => 10.4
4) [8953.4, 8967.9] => 10.1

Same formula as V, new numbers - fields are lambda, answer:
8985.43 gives 10.4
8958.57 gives 10.1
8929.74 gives 10.3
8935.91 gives 12.5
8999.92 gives 11.4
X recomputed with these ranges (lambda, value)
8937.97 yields 11.2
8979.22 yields 10.9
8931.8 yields 10.9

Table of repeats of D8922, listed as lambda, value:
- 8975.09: 10.5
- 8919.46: 11.3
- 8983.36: 10.5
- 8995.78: 11.1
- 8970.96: 11.1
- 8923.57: 11.1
